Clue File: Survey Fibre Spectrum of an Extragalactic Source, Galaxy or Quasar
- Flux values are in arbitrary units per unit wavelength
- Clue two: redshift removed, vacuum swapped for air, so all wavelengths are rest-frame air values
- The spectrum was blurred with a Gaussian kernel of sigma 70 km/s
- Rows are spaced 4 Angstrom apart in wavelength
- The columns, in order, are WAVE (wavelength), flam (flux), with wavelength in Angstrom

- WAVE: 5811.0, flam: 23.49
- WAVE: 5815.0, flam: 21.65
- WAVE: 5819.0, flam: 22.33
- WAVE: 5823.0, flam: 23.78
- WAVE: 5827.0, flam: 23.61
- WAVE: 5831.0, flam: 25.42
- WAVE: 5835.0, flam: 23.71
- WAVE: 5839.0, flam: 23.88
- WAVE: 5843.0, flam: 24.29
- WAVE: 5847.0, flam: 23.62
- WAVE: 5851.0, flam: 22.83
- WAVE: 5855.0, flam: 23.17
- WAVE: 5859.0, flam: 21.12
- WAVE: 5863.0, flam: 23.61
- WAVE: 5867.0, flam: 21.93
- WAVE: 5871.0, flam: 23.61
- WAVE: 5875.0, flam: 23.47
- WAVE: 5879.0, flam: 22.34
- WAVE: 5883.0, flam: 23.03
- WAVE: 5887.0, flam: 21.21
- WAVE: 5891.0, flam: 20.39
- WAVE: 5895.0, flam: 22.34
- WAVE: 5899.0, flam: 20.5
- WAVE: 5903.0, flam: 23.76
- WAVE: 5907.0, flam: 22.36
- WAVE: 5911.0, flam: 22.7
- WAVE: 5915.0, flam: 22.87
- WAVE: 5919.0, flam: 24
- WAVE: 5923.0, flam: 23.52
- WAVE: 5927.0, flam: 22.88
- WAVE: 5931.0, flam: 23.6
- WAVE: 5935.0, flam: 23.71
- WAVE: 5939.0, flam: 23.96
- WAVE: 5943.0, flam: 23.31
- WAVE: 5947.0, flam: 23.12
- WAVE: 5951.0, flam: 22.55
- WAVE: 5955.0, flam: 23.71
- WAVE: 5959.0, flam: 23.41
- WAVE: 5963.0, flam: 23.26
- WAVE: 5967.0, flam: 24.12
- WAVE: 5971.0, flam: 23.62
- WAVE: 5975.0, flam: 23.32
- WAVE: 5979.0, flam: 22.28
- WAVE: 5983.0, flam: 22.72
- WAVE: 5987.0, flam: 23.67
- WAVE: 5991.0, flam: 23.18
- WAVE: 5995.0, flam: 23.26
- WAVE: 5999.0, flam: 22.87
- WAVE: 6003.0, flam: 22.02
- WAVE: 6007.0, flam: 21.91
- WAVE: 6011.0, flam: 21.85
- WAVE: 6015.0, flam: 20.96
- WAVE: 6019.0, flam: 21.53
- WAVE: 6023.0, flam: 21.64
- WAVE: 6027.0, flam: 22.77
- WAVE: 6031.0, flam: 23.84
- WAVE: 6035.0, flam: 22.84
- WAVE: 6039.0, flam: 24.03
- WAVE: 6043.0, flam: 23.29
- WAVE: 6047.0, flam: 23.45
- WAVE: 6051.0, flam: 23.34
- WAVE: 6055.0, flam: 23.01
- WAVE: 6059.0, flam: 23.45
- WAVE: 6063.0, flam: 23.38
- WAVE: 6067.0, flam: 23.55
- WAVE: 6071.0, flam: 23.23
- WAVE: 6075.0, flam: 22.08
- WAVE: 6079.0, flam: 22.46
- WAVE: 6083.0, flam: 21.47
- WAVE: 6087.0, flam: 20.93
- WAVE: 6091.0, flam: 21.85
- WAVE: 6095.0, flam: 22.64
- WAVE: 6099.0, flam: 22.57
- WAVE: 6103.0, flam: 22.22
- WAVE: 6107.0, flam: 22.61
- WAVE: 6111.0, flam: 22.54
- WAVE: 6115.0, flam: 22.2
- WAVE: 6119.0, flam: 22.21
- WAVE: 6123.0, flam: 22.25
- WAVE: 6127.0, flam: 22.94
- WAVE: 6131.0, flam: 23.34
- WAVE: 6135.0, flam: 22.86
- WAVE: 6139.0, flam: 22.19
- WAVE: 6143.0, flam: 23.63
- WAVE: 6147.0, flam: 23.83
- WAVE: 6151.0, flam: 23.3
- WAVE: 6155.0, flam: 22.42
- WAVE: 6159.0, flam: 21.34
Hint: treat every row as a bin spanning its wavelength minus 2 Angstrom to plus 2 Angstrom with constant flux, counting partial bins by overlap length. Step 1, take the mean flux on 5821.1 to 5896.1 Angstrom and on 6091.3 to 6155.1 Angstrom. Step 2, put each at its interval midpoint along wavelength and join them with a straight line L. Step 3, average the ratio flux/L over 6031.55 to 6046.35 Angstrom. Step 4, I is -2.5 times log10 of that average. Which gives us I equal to -0.029 mag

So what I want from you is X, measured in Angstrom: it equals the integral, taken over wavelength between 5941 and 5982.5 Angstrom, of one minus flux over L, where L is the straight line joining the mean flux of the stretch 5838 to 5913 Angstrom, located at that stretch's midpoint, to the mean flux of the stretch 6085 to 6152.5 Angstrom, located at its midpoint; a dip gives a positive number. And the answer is -1.2 Angstrom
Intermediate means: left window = 22.6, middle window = 23.3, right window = 22.6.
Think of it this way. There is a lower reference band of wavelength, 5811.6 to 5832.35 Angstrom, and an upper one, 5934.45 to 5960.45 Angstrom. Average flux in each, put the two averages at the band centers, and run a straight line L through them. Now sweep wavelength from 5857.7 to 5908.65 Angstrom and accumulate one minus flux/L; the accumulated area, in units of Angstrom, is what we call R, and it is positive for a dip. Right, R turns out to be 2.3 Angstrom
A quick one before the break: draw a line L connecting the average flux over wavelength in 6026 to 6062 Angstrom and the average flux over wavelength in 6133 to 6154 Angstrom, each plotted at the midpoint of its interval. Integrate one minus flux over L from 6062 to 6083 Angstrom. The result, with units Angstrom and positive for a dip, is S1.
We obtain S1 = 0.5 Angstrom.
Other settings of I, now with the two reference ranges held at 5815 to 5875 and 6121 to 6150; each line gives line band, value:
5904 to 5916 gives 0.02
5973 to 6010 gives 0.02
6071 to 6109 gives 0.04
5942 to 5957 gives 0.00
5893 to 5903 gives 0.07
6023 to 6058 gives -0.01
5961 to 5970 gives -0.02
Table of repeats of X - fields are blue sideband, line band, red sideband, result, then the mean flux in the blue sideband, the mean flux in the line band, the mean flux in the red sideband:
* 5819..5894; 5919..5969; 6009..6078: -1.1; 23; 23.5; 22.8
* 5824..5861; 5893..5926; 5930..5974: 1.0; 23.5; 22.8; 23.5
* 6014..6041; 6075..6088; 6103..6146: 0.5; 22.6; 21.7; 22.7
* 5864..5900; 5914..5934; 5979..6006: -0.9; 22.2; 23.4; 22.9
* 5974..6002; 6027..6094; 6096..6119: -0.7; 23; 22.9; 22.4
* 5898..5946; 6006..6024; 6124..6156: 1.2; 23.2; 21.6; 23.1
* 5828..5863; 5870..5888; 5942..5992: 0.5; 23.5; 22.8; 23.3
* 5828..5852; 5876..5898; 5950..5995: 1.7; 24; 21.9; 23.3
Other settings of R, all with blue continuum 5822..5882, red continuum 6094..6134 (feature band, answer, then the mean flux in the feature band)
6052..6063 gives -0.26 Angstrom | 23.3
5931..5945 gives -0.34 Angstrom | 23.7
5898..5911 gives 0.43 Angstrom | 22.4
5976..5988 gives 0.05 Angstrom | 22.9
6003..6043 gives 0.75 Angstrom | 22.4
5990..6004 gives 0.03 Angstrom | 22.9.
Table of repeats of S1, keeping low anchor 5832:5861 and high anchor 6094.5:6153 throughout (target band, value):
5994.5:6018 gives 1.0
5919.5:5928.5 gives -0.1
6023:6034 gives 0.0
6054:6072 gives -0.4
